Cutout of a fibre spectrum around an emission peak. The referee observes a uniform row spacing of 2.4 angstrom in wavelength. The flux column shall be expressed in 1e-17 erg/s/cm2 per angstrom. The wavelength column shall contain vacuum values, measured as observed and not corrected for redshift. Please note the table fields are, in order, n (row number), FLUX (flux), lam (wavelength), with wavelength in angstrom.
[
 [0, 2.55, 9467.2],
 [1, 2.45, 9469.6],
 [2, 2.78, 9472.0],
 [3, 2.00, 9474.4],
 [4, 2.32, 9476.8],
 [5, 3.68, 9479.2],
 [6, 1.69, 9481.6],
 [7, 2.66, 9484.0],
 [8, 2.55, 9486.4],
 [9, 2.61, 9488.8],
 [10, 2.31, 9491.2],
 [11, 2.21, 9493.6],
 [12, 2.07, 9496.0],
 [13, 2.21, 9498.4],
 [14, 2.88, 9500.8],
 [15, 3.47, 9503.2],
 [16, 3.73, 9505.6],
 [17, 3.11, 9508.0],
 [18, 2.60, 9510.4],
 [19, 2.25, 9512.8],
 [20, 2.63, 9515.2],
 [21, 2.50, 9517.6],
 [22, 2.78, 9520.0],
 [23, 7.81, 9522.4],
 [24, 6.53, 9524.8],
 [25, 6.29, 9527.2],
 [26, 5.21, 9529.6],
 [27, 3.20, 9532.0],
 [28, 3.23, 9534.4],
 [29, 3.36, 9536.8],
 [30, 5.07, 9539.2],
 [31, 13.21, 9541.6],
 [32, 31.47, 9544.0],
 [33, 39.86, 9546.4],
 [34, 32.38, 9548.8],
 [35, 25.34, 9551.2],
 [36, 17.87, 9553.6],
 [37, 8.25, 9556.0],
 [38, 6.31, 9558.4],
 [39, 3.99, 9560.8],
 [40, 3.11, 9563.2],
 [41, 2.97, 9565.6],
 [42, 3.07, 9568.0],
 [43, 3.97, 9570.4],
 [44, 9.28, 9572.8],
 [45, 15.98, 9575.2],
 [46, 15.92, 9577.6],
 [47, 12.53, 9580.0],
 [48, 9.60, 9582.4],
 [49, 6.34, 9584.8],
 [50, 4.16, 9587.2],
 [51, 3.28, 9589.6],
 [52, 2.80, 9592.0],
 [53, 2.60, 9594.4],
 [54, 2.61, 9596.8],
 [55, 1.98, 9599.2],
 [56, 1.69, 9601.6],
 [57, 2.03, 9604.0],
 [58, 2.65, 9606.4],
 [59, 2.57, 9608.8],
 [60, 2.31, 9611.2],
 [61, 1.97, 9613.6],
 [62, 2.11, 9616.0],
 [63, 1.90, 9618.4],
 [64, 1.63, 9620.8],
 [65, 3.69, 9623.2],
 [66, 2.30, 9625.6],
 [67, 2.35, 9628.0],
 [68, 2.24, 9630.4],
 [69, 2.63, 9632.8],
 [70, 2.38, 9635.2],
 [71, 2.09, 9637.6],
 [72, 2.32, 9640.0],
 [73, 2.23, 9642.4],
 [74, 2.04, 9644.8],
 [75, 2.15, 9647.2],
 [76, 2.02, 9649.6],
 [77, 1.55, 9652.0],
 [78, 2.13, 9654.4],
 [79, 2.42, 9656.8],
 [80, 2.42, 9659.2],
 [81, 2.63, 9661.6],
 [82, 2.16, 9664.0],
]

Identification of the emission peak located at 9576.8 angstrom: [N II] 6583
